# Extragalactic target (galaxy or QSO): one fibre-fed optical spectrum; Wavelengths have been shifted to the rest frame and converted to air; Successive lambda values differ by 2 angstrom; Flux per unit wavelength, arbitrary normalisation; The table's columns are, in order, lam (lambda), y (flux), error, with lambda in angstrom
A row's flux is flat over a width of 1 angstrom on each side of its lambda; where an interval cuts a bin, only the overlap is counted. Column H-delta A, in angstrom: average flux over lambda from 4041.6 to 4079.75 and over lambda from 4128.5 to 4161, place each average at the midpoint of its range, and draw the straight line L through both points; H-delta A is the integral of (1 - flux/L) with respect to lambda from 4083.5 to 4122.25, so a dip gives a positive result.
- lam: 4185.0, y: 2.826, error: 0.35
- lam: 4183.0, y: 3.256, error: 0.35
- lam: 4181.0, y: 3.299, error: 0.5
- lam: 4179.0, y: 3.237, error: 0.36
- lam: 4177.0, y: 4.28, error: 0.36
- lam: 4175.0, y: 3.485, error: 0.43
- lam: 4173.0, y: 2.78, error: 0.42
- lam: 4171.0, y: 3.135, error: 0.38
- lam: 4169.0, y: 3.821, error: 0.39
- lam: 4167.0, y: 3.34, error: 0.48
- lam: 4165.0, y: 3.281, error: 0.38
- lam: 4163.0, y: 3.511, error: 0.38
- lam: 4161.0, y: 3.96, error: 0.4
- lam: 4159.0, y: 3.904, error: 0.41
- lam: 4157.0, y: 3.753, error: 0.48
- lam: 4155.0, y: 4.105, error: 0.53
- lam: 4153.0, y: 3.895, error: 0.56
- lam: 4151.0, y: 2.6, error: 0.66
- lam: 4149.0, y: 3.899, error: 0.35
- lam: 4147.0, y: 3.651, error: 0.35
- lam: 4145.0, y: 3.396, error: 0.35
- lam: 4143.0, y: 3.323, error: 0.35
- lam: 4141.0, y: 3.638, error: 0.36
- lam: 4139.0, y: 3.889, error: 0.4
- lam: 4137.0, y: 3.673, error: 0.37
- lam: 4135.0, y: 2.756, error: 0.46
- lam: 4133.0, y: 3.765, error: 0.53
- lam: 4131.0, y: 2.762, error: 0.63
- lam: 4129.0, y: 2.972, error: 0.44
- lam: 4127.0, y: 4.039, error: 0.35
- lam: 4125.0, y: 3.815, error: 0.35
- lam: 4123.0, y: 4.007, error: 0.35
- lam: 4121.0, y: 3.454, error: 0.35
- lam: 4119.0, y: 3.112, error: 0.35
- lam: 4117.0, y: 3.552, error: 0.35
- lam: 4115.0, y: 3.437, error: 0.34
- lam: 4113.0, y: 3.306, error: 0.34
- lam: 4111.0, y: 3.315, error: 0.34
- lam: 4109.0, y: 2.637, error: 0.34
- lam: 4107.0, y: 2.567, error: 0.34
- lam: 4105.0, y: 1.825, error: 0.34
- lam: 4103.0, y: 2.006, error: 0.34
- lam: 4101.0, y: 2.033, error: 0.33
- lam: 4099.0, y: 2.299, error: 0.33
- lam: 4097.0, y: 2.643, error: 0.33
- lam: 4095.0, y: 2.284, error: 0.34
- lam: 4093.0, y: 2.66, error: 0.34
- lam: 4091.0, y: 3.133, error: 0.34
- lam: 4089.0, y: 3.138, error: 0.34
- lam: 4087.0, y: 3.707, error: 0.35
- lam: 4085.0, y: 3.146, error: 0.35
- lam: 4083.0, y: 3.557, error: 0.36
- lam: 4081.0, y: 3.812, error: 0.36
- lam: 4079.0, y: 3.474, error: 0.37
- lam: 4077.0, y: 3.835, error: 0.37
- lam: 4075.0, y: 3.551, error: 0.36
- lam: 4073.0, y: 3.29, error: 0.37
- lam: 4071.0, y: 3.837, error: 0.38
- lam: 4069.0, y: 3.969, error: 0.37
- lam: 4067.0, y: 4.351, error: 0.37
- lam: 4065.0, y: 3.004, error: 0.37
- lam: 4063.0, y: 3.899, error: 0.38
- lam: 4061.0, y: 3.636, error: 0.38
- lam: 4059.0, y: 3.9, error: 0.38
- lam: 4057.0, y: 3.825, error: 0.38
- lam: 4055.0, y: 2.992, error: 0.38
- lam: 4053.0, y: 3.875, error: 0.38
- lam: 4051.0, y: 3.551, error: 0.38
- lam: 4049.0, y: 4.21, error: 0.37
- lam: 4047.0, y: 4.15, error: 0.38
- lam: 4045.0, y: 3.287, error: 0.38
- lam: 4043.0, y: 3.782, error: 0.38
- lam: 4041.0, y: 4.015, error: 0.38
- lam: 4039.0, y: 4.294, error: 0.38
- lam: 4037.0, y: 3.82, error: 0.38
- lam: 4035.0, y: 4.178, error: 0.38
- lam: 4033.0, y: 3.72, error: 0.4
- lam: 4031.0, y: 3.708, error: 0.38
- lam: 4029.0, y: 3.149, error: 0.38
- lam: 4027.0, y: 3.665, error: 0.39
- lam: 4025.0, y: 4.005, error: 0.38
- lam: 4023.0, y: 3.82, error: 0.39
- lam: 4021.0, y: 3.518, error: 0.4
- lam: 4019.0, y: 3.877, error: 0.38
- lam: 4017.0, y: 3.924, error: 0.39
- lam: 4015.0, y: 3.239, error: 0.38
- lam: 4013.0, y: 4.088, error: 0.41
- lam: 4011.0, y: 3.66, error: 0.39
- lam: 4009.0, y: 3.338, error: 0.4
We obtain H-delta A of 8.0 angstrom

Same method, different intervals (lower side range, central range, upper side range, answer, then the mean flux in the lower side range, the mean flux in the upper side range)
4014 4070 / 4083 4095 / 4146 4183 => 1.8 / 3.76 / 3.54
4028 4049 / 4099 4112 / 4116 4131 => 4.3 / 3.83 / 3.51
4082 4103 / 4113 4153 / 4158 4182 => -3.7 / 2.82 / 3.5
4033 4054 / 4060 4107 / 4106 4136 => 5.8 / 3.91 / 3.3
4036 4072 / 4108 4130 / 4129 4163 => 1.2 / 3.8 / 3.54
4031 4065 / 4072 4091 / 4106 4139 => 0.6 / 3.79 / 3.34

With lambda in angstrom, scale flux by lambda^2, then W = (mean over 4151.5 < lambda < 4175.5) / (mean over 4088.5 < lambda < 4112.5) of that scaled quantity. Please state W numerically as 1.4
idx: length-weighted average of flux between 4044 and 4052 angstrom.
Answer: 3.8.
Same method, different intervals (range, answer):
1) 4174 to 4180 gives 3.67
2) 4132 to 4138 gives 3.4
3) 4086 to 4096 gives 2.98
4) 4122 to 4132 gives 3.52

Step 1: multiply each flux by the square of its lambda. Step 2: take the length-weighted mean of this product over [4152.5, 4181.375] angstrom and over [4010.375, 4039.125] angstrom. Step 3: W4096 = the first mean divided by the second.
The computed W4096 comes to 1.02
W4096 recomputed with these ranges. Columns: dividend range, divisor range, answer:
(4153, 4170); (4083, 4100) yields 1.32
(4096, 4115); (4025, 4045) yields 0.70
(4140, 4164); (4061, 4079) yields 1.02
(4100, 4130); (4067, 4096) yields 0.91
